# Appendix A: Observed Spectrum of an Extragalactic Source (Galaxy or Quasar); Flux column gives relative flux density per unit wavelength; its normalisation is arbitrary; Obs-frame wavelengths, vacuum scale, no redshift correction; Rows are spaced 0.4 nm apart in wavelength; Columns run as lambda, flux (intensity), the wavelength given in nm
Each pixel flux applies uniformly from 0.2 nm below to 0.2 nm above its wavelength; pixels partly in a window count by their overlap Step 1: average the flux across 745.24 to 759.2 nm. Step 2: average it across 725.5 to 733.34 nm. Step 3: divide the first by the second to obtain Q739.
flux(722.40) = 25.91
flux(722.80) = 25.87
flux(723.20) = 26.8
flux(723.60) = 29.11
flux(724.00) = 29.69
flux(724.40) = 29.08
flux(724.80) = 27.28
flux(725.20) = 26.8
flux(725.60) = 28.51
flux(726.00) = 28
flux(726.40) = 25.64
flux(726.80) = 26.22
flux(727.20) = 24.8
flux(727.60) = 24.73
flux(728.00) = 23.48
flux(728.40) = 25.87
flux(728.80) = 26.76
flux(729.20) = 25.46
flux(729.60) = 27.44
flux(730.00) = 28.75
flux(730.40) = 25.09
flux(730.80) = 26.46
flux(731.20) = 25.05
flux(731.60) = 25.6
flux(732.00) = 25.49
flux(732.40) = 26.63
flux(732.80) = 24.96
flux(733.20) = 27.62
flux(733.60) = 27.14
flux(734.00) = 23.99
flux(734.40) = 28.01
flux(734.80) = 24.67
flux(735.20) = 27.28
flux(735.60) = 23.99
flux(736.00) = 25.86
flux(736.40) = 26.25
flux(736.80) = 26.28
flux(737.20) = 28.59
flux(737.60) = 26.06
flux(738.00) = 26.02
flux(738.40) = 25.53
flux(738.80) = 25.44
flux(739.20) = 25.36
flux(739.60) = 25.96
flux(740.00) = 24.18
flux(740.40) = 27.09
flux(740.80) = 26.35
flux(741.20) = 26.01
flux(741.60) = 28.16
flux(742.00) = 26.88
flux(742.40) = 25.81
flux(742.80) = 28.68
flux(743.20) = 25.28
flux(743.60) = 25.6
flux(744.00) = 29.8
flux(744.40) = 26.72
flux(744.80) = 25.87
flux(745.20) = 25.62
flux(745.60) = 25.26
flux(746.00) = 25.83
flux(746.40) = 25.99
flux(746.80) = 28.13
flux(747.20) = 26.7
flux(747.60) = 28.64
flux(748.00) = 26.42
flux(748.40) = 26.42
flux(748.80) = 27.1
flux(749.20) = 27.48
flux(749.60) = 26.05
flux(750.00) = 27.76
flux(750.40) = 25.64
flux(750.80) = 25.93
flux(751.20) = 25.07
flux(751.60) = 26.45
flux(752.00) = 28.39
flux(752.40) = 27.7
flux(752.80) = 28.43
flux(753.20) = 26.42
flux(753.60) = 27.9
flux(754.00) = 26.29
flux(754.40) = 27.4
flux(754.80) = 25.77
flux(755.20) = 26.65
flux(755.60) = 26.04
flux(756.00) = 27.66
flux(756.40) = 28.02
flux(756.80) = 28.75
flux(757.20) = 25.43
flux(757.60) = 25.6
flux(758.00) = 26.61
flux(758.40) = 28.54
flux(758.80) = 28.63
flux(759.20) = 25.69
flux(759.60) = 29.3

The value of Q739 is 1.03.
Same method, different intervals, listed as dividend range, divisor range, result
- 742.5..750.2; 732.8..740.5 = 1.03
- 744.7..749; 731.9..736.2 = 1.02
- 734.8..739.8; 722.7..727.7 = 0.96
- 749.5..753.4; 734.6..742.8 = 1.02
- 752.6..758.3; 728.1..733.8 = 1.03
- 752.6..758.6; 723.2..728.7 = 1.01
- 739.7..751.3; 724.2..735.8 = 1.01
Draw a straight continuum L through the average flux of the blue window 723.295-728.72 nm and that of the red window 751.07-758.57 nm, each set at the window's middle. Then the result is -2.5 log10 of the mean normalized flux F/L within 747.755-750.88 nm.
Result 0.01 mag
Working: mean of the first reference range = 26.9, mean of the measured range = 26.7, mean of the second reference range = 27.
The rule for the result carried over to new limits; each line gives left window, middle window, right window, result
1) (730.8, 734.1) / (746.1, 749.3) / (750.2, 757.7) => -0.02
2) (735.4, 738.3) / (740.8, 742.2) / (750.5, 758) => -0.02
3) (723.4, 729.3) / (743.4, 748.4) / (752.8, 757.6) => 0.01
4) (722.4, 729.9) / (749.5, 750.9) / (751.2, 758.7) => 0.03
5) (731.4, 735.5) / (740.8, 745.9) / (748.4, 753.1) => 0.00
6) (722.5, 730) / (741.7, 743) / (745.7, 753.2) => -0.01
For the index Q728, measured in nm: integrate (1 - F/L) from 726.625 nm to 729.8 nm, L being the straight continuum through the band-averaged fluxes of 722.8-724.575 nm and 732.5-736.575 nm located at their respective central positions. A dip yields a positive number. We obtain 0.21 nm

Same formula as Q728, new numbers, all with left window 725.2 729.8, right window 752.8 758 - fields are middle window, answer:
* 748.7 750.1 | -0.02 nm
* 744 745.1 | -0.01 nm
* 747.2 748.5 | -0.02 nm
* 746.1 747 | -0.01 nm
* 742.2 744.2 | -0.04 nm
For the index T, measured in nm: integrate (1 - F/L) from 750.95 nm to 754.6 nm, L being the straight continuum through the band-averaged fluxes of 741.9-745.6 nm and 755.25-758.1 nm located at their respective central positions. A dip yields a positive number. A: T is -0.04 nm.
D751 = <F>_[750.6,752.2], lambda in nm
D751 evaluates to 26.5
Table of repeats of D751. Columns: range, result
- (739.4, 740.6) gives 25.7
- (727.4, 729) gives 25.2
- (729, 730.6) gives 26.7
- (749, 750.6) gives 26.7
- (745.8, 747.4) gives 26.7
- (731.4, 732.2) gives 25.5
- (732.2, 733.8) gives 26.6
